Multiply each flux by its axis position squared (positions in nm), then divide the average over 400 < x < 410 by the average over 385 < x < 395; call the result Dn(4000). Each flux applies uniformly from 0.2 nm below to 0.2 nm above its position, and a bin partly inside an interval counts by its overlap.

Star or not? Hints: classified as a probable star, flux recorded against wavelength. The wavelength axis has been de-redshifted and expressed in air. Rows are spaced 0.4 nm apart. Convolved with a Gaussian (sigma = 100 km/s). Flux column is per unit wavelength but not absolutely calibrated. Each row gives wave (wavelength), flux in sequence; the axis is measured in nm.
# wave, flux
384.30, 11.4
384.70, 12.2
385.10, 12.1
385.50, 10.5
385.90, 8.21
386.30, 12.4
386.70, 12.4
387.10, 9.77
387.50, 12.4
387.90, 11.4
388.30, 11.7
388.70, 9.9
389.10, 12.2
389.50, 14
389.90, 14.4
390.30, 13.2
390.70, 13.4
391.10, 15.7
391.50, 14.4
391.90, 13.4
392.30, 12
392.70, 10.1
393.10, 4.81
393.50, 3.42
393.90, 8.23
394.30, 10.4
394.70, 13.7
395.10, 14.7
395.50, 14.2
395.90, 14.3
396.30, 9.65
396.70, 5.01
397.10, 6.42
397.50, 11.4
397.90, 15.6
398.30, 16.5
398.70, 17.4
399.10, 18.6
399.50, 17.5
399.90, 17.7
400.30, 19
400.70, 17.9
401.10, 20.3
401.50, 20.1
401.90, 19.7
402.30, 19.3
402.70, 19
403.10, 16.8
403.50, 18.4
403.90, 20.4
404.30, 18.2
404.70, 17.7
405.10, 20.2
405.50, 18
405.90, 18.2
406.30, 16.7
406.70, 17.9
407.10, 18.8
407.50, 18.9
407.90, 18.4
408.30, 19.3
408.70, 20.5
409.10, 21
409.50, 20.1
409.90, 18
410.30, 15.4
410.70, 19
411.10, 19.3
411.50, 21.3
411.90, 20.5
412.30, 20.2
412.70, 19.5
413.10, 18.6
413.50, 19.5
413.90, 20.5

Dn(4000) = 1.79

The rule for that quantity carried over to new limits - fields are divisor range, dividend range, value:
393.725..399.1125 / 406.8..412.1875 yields 1.66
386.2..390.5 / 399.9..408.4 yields 1.66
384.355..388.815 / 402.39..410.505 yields 1.83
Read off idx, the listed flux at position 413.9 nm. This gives 20.5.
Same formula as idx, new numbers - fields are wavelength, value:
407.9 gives 18.4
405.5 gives 18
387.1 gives 9.77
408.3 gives 19.3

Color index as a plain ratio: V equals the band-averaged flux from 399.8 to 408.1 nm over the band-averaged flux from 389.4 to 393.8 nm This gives 1.61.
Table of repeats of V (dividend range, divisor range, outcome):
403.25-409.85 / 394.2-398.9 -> 1.51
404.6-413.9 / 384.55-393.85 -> 1.67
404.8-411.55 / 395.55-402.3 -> 1.21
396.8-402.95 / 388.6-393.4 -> 1.39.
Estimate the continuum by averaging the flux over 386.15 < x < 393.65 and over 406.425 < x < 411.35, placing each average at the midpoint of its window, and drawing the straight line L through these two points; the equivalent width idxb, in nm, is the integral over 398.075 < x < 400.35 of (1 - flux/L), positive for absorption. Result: -0.368 nm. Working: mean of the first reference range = 11.7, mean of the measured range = 17.7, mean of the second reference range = 18.9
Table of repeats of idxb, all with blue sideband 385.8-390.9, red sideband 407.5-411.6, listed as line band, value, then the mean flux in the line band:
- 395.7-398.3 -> 0.712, 10.9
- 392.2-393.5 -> 0.540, 7.88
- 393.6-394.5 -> 0.342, 8.66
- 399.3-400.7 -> -0.183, 18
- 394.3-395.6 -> 0.058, 13.6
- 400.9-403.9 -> -0.435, 19.2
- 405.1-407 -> -0.005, 18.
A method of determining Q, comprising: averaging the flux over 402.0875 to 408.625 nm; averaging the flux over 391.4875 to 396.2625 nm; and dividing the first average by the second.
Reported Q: 1.7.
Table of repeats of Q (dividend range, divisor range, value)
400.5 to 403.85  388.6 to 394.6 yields 1.67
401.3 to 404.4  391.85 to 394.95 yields 2.02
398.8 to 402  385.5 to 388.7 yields 1.70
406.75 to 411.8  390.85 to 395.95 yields 1.68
